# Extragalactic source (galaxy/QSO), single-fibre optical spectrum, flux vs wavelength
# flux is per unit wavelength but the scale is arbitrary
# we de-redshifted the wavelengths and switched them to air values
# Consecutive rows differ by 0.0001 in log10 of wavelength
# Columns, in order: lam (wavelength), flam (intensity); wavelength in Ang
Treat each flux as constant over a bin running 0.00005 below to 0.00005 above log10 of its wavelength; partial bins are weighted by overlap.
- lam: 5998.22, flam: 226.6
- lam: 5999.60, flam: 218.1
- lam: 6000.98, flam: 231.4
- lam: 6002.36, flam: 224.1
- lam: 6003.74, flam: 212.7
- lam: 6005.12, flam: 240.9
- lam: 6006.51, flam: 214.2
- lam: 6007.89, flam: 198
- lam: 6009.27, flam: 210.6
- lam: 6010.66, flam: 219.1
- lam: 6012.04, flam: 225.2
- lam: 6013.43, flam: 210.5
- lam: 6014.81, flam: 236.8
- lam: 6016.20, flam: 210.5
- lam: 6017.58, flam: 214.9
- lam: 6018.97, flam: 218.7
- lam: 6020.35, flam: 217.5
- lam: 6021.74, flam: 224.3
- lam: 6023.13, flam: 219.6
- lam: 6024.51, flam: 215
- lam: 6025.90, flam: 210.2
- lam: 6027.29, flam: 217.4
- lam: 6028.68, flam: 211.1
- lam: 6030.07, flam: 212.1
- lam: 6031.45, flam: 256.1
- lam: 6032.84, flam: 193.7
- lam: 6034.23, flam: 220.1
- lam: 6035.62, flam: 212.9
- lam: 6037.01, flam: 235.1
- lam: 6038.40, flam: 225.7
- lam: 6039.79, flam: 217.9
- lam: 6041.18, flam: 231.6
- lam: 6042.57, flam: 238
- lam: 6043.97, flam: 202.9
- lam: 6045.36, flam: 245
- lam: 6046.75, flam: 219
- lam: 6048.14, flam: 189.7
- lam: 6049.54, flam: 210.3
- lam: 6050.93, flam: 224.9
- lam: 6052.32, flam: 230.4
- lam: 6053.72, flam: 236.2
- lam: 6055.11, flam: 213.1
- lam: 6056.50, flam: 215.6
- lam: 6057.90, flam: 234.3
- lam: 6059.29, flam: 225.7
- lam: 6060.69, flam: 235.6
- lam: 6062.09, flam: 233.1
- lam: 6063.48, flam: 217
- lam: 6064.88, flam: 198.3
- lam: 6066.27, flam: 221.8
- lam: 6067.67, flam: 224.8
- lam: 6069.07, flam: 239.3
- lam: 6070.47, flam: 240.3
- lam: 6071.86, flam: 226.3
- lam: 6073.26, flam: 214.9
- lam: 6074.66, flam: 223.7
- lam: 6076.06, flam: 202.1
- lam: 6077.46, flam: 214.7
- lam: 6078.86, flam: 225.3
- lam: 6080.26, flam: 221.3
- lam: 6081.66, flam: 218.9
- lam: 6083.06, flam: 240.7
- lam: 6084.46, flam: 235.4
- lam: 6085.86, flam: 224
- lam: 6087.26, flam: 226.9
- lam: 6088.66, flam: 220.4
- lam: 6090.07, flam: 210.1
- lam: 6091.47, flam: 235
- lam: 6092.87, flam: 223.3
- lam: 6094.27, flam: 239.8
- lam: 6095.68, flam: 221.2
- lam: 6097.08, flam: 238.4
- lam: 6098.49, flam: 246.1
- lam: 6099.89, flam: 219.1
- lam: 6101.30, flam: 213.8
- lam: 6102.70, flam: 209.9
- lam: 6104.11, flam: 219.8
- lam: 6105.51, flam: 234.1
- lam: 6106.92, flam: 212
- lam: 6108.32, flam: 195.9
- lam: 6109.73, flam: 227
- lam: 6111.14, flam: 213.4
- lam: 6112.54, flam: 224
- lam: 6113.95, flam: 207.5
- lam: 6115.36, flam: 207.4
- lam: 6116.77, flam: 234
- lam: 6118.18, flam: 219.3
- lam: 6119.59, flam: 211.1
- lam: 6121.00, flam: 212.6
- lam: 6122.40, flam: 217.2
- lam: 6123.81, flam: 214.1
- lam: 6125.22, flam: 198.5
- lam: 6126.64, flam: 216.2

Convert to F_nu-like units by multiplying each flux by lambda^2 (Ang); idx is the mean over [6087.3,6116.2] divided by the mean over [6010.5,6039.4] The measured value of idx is 1.03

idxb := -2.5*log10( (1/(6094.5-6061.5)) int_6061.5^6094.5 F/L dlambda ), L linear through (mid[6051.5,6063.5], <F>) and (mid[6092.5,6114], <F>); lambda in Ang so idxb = 0.01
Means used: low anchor 227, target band 224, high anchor 222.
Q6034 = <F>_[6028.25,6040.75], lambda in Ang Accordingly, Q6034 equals 221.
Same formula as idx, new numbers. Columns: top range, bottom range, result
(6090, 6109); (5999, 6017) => 1.05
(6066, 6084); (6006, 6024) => 1.05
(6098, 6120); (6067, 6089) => 0.98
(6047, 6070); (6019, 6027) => 1.03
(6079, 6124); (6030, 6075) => 1.01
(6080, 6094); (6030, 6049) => 1.04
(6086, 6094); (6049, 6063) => 1.00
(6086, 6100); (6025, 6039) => 1.06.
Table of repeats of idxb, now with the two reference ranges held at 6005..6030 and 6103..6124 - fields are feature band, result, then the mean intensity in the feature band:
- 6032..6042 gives -0.02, 220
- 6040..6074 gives -0.03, 224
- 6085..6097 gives -0.05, 226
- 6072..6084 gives -0.02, 221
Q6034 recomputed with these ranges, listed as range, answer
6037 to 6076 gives 223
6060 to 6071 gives 226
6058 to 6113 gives 224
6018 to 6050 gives 219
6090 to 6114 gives 222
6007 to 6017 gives 216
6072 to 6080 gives 217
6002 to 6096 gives 222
